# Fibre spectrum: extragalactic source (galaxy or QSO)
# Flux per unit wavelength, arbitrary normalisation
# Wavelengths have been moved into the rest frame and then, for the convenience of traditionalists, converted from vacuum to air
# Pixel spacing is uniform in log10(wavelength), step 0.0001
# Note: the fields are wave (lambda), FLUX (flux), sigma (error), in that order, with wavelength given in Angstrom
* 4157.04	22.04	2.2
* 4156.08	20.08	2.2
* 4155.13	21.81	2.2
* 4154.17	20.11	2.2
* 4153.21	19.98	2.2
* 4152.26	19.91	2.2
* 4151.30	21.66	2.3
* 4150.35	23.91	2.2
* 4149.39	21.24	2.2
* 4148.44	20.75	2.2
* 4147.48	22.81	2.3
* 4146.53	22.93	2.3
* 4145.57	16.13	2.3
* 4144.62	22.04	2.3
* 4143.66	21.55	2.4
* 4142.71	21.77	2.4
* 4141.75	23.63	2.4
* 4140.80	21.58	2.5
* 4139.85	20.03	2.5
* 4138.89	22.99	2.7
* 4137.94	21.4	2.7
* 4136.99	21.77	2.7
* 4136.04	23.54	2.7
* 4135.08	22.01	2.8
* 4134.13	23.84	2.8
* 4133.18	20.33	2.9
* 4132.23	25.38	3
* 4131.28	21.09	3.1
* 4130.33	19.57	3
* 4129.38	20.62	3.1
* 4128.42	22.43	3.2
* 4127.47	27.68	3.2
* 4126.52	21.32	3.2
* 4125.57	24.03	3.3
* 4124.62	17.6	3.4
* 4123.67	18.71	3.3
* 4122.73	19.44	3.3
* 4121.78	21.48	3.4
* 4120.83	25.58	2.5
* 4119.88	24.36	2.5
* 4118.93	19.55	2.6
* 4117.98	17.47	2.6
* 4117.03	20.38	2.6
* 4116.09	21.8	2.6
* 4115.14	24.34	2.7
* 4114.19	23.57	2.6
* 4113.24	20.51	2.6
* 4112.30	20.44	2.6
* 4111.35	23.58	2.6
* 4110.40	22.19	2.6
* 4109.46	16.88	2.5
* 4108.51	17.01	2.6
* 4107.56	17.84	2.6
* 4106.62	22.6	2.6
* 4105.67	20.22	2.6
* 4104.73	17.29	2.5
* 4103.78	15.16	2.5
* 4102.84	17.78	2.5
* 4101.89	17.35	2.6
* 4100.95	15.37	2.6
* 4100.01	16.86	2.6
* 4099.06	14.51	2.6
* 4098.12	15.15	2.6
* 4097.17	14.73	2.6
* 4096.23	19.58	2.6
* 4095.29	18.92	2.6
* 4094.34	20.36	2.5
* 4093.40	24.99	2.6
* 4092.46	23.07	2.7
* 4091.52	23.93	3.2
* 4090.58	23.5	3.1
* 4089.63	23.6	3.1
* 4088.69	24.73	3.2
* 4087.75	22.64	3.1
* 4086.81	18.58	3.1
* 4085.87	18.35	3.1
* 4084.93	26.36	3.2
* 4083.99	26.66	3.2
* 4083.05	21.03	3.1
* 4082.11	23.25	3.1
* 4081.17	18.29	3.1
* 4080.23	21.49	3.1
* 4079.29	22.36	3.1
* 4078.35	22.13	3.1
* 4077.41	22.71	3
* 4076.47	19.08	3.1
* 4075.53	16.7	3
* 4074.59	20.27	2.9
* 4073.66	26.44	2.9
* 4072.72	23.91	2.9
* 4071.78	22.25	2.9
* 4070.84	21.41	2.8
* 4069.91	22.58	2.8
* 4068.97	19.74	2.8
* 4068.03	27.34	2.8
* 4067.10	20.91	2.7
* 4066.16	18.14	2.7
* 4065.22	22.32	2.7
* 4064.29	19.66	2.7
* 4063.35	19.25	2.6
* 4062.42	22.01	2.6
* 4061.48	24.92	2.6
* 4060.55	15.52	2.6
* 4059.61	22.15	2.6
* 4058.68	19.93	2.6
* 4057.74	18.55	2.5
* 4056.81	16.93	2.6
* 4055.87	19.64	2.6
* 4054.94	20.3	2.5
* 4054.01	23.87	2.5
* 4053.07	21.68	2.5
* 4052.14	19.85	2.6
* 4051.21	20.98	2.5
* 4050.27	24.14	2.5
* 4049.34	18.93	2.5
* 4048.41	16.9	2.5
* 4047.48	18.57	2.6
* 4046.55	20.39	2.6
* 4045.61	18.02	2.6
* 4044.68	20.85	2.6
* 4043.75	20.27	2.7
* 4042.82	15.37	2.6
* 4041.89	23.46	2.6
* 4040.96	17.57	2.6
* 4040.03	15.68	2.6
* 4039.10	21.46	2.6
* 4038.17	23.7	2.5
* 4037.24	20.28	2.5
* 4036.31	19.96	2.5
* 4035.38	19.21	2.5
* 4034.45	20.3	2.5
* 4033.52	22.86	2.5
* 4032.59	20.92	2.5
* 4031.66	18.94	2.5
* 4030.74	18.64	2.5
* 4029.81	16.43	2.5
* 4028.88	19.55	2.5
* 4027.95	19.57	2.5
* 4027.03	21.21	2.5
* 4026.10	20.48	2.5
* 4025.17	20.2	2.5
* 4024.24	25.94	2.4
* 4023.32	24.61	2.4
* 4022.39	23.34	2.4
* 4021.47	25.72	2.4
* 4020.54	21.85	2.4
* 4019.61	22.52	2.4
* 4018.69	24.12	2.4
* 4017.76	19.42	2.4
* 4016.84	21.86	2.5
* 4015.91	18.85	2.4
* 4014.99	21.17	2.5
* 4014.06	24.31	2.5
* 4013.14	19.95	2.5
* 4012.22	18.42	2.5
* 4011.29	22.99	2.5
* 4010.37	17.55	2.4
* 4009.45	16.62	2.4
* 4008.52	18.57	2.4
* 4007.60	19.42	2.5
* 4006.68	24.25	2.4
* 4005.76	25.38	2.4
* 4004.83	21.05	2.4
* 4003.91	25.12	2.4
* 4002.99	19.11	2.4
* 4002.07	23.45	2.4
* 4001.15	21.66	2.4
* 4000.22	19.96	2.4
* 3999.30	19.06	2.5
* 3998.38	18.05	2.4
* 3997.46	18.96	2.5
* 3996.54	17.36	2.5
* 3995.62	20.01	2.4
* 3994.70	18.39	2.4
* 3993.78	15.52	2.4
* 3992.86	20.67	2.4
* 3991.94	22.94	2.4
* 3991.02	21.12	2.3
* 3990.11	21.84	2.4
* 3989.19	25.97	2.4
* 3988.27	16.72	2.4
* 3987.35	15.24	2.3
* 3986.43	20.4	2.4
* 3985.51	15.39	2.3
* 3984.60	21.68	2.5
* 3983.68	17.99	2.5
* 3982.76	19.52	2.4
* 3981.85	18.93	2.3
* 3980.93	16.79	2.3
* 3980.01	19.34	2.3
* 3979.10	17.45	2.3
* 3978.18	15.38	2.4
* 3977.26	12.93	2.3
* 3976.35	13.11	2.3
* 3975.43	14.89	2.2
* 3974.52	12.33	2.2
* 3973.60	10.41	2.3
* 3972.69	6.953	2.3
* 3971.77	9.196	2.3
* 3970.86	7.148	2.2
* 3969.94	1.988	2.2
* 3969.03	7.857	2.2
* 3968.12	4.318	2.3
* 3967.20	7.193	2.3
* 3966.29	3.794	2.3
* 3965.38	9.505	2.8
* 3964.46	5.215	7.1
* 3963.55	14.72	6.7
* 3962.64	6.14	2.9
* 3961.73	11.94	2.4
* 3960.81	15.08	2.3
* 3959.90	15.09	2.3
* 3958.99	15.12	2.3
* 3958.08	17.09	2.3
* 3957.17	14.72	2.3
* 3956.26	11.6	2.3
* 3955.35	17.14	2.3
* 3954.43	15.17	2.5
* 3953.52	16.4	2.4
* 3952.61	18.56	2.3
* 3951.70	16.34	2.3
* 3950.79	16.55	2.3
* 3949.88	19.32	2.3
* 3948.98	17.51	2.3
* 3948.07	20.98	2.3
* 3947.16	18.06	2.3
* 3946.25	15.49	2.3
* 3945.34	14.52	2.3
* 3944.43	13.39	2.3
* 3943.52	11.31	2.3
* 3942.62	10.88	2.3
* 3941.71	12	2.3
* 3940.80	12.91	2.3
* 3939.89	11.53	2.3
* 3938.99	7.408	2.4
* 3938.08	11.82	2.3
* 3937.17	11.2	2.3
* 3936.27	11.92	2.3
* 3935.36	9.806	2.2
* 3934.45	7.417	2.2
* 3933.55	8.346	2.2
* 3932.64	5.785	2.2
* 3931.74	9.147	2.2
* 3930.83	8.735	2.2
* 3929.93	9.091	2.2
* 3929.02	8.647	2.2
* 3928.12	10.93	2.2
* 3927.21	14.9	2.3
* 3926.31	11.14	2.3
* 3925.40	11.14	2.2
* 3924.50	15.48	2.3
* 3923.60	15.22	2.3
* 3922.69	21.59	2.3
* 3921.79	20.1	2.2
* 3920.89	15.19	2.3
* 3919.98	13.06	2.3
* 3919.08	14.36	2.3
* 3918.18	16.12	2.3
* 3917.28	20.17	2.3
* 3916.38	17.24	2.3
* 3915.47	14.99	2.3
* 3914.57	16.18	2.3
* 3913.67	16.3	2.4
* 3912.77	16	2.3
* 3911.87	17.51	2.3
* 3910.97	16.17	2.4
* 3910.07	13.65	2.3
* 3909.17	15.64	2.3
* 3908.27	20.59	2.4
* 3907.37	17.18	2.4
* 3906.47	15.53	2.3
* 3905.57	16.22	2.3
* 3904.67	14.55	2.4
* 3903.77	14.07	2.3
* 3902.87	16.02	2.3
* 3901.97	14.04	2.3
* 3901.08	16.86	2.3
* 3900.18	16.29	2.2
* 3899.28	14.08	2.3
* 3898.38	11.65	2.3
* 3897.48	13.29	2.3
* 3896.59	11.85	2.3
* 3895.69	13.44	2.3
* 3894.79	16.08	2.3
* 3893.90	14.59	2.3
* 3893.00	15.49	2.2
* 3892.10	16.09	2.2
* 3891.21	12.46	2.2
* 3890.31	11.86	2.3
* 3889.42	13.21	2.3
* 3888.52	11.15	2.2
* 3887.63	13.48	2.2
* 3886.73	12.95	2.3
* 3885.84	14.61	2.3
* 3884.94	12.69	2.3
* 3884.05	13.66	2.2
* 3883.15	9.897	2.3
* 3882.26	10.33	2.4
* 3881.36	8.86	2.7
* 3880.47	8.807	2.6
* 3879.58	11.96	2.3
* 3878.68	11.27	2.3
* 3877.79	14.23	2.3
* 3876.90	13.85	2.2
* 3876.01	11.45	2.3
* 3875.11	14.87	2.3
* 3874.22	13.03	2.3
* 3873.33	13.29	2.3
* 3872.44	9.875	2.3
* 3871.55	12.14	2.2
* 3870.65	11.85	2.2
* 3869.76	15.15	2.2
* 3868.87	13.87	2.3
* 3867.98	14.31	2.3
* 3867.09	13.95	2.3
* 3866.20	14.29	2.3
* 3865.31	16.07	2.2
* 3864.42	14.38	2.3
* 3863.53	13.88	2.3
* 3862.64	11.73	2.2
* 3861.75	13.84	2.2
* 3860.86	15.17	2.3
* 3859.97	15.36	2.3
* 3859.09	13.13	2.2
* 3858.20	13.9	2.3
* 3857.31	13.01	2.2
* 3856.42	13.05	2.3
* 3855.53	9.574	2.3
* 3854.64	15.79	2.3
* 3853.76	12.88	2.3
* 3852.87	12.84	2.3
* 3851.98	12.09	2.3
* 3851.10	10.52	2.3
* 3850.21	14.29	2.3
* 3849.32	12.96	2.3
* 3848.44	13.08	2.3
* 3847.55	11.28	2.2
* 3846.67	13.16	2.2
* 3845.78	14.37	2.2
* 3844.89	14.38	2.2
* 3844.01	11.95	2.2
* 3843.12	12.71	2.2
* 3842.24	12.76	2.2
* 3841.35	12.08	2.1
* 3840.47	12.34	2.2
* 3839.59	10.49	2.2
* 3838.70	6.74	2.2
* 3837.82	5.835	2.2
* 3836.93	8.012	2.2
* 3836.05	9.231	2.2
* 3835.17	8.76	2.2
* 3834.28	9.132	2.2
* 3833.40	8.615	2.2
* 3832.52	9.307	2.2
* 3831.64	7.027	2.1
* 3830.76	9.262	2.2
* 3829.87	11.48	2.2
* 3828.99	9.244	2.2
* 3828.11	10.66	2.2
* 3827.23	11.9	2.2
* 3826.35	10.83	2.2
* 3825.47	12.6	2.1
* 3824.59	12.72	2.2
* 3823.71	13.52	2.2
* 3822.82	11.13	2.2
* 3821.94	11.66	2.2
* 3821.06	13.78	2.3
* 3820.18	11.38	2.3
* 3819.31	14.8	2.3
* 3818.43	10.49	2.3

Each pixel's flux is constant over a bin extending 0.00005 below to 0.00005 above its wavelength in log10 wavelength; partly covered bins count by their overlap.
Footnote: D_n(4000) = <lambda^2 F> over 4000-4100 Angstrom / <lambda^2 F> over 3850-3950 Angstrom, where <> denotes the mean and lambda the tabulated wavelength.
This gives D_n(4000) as 1.66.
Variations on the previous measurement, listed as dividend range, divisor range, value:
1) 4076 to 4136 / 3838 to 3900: 1.82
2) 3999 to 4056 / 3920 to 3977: 1.77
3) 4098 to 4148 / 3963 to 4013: 1.34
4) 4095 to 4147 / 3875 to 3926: 1.58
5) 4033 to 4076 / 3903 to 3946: 1.62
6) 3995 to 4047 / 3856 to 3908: 1.63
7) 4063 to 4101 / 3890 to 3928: 1.50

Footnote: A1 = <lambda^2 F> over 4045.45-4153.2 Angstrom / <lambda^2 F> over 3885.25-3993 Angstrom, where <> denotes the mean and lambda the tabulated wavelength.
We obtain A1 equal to 1.6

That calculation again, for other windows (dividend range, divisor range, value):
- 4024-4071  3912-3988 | 1.59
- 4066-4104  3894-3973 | 1.69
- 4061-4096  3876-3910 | 1.76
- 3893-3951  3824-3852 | 1.35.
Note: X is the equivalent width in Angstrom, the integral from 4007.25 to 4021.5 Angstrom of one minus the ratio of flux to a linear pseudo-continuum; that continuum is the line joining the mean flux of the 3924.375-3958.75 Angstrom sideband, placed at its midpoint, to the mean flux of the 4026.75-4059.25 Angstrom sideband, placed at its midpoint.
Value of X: -2.2 Angstrom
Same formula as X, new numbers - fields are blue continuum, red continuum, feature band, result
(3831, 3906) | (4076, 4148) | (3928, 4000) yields 9.2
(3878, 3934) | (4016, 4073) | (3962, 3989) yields 7.4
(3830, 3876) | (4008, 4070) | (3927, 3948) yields 6.3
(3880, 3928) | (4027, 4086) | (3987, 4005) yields -1.8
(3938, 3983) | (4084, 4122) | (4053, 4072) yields -2.7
